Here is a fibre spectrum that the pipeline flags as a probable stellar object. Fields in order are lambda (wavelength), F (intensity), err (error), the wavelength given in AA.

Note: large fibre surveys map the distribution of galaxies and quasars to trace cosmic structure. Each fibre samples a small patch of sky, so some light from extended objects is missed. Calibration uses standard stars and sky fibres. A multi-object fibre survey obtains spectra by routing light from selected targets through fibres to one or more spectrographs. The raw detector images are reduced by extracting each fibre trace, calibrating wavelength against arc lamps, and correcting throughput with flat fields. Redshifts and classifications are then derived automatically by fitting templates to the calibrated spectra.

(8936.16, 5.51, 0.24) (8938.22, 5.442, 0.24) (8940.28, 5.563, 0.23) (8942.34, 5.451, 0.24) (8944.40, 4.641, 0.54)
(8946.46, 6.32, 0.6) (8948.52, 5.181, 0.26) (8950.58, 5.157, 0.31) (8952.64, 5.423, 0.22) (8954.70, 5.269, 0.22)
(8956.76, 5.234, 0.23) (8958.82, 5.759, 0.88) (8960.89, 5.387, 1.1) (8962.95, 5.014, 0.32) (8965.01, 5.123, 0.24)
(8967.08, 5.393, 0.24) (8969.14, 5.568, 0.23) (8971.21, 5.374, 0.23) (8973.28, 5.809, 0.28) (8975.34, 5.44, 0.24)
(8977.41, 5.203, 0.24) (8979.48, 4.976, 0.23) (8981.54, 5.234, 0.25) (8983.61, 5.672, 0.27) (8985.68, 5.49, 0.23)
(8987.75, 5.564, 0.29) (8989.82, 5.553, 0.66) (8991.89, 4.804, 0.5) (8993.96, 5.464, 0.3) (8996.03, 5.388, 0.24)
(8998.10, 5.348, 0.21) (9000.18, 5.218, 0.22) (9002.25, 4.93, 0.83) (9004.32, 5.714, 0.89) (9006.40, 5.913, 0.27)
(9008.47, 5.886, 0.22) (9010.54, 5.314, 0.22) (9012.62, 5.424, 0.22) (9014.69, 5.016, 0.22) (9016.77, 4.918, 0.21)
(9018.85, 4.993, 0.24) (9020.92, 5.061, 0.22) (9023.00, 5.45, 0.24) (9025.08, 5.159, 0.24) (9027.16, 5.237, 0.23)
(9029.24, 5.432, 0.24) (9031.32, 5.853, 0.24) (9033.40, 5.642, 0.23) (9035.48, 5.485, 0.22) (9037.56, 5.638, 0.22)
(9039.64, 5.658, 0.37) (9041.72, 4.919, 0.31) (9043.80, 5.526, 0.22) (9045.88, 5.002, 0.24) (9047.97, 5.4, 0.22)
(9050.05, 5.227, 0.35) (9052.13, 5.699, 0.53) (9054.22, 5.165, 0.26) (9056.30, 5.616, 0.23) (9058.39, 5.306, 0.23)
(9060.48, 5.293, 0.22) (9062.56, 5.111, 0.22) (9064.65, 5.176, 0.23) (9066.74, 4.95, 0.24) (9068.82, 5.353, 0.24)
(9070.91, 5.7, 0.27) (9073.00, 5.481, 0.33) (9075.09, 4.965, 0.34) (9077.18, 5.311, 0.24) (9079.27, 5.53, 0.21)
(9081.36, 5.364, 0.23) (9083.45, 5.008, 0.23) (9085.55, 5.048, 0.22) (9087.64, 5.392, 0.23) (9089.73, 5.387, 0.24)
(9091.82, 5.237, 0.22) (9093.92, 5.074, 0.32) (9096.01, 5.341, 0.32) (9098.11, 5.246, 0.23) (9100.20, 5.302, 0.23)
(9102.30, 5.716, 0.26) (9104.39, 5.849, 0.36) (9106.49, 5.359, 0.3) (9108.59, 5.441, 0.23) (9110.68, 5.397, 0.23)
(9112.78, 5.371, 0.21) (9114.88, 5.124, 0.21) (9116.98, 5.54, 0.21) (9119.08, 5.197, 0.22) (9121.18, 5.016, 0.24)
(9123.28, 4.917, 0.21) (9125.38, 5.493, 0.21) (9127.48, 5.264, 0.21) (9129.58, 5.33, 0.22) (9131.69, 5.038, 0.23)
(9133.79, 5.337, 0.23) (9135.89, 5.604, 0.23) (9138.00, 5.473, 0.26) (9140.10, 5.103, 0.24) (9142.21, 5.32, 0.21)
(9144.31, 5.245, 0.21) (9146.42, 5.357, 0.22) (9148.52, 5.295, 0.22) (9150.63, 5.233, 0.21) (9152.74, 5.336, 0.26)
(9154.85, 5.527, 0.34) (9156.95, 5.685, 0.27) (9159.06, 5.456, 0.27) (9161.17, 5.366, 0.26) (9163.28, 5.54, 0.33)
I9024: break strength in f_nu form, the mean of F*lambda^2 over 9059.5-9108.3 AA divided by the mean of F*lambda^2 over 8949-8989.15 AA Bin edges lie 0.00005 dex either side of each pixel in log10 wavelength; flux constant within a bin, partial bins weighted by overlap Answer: 1.01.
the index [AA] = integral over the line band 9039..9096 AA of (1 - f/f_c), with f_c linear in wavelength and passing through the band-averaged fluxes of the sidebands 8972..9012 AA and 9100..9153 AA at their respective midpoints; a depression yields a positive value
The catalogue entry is 0.8 AA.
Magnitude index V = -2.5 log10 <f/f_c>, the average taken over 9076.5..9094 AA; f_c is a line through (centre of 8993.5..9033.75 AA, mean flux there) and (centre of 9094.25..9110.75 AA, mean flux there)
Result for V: 0.03 mag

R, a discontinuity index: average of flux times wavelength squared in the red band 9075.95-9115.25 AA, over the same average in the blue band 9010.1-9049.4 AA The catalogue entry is 1.0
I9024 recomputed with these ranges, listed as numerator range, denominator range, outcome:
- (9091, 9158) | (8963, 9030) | 1.03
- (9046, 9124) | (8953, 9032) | 1.01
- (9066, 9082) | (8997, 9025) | 1.02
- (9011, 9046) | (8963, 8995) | 1.00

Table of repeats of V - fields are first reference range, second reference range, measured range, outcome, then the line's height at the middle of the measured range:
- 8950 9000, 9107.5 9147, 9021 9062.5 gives -0.01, 5.33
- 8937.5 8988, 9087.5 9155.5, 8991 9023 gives 0.01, 5.37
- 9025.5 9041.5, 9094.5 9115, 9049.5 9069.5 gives 0.04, 5.48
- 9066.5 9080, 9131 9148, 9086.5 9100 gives 0.01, 5.34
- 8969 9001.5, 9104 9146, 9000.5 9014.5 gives -0.02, 5.36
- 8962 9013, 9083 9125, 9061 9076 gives 0.02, 5.33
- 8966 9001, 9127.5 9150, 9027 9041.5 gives -0.04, 5.36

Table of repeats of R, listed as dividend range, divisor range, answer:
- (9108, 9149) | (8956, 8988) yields 1.02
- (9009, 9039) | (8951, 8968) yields 1.02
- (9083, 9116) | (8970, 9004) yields 1.02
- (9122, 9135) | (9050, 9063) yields 0.99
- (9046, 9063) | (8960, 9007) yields 1.01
